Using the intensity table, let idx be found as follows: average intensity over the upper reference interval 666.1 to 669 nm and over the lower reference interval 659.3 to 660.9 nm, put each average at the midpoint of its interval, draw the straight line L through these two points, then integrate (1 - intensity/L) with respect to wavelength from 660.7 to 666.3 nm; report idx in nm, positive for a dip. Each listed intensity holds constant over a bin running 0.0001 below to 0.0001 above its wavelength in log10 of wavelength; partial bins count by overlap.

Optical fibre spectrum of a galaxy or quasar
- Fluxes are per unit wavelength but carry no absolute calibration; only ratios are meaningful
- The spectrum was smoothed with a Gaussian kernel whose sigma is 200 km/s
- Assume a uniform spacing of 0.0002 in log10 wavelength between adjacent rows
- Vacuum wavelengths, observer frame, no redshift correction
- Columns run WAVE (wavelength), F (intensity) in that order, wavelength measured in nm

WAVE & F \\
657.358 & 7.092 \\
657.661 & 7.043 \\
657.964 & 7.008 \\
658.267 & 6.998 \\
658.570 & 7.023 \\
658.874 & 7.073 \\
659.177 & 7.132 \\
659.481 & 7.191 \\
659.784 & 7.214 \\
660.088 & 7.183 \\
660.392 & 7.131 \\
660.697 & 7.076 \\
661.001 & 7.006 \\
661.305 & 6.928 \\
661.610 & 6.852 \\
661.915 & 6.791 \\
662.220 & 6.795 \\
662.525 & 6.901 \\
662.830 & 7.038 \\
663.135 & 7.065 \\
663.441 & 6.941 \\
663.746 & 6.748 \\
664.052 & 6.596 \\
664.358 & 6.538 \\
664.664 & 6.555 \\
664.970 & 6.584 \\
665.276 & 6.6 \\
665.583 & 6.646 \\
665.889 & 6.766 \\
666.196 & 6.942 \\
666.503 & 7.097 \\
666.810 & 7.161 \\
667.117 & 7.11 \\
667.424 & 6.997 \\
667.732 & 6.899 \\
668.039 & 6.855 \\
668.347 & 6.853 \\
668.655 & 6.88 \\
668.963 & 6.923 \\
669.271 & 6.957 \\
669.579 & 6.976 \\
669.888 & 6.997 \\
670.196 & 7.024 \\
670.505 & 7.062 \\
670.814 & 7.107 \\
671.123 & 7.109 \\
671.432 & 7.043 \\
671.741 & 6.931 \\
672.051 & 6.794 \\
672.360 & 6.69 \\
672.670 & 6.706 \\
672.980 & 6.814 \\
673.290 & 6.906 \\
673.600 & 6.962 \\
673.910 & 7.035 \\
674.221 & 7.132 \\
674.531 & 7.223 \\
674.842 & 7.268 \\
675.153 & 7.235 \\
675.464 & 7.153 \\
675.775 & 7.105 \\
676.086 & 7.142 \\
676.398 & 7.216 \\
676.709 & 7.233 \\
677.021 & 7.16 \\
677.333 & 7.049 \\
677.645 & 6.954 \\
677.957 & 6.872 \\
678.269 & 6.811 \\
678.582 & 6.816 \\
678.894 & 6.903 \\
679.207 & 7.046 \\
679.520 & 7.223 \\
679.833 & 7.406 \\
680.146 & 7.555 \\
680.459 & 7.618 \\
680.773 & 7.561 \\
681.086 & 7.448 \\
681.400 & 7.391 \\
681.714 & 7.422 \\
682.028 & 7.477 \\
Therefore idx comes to 0.22 nm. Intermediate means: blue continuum 7.15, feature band 6.8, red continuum 6.97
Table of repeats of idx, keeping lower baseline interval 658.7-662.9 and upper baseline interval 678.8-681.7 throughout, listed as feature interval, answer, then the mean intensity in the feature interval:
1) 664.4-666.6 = 0.12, 6.72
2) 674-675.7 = 0.02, 7.19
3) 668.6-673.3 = 0.17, 6.93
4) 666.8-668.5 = 0.04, 6.96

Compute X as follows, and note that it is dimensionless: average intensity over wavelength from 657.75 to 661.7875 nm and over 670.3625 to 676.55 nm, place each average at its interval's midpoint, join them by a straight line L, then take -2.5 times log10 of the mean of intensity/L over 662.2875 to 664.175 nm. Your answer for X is 0.03 mag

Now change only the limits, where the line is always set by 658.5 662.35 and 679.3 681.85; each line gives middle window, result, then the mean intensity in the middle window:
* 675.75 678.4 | 0.05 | 7.06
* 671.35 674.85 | 0.05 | 6.94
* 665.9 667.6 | 0.02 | 7.03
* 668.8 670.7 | 0.04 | 6.99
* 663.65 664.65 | 0.08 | 6.61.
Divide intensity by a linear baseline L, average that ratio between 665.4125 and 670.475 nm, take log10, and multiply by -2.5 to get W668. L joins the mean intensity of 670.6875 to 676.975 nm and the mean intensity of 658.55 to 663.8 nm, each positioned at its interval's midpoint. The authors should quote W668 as 0.01 mag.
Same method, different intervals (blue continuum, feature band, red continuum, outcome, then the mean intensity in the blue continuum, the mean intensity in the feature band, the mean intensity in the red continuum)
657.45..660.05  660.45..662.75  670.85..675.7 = 0.02 mag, 7.09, 6.92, 7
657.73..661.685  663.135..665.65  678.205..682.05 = 0.07 mag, 7.07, 6.68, 7.29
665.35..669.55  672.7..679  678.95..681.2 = 0.03 mag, 6.92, 7.04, 7.39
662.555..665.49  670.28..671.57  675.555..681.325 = -0.02 mag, 6.75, 7.08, 7.18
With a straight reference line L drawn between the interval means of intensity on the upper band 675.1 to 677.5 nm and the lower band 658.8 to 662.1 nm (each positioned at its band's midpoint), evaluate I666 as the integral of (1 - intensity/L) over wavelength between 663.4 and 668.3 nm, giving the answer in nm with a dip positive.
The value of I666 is 0.19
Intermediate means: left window 7.05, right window 7.16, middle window 6.81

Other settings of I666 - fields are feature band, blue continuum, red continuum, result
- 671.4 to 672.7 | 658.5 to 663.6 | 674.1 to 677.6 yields 0.056 nm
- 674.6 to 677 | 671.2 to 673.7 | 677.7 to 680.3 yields -0.076 nm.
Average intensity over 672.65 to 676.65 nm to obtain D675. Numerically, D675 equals 7.09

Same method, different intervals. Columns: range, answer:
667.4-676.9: 7.01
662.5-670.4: 6.87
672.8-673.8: 6.9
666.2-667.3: 7.1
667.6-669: 6.88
